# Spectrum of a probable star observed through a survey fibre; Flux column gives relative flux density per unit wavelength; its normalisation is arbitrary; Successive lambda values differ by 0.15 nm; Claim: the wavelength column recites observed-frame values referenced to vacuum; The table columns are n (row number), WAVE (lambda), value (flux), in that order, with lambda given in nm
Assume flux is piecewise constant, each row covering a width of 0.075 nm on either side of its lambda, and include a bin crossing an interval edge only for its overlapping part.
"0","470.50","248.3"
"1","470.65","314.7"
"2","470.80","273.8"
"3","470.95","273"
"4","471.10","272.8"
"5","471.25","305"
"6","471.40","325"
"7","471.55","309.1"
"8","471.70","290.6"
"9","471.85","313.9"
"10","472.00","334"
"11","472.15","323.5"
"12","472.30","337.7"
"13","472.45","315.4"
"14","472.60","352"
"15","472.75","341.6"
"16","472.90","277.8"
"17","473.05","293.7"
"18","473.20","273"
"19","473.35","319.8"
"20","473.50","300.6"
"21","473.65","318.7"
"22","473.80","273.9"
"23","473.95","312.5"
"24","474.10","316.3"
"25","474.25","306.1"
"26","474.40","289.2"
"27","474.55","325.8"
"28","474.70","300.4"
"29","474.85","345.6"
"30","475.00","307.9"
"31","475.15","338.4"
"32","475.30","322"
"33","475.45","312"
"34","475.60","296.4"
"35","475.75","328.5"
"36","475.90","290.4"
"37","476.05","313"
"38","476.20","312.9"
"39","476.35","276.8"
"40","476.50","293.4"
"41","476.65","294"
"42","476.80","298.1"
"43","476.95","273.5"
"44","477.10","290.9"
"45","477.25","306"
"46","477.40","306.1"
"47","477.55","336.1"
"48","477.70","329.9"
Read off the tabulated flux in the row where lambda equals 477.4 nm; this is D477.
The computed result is 306.1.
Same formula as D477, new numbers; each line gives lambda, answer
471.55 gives 309.1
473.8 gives 273.9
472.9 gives 277.8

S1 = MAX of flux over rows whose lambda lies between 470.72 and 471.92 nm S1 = 325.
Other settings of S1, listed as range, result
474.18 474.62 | 325.8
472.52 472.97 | 352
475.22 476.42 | 328.5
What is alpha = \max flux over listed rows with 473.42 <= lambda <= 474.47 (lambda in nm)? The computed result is 318.7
